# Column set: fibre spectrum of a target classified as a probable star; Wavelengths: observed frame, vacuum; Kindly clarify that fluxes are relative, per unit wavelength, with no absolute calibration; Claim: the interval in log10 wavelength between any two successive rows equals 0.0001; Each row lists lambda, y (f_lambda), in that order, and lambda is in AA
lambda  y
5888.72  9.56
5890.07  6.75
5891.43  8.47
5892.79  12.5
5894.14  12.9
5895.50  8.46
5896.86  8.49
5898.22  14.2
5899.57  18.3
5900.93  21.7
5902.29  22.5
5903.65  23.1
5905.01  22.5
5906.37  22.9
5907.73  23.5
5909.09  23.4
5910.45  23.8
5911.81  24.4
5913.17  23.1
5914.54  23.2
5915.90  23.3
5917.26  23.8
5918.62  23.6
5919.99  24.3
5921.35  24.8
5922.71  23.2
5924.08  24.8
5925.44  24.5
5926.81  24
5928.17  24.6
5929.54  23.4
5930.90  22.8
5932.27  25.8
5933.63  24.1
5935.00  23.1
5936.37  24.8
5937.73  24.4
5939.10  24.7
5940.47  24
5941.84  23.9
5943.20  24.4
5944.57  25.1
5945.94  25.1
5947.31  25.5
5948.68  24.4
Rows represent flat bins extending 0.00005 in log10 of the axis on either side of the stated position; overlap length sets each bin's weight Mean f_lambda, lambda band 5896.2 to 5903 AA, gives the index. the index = 17.1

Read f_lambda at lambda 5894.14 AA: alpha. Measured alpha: 12.9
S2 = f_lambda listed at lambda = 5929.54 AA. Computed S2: 23.4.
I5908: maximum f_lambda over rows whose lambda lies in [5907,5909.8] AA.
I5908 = 23.5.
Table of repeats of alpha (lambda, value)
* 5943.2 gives 24.4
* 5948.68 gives 24.4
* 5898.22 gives 14.2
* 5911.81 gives 24.4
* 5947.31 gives 25.5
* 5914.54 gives 23.2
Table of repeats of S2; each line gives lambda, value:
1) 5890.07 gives 6.75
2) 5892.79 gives 12.5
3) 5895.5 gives 8.46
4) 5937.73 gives 24.4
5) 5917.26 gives 23.8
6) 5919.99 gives 24.3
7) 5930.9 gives 22.8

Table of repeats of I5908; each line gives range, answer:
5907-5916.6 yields 24.4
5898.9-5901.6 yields 21.7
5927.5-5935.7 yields 25.8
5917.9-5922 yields 24.8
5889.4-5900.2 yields 18.3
